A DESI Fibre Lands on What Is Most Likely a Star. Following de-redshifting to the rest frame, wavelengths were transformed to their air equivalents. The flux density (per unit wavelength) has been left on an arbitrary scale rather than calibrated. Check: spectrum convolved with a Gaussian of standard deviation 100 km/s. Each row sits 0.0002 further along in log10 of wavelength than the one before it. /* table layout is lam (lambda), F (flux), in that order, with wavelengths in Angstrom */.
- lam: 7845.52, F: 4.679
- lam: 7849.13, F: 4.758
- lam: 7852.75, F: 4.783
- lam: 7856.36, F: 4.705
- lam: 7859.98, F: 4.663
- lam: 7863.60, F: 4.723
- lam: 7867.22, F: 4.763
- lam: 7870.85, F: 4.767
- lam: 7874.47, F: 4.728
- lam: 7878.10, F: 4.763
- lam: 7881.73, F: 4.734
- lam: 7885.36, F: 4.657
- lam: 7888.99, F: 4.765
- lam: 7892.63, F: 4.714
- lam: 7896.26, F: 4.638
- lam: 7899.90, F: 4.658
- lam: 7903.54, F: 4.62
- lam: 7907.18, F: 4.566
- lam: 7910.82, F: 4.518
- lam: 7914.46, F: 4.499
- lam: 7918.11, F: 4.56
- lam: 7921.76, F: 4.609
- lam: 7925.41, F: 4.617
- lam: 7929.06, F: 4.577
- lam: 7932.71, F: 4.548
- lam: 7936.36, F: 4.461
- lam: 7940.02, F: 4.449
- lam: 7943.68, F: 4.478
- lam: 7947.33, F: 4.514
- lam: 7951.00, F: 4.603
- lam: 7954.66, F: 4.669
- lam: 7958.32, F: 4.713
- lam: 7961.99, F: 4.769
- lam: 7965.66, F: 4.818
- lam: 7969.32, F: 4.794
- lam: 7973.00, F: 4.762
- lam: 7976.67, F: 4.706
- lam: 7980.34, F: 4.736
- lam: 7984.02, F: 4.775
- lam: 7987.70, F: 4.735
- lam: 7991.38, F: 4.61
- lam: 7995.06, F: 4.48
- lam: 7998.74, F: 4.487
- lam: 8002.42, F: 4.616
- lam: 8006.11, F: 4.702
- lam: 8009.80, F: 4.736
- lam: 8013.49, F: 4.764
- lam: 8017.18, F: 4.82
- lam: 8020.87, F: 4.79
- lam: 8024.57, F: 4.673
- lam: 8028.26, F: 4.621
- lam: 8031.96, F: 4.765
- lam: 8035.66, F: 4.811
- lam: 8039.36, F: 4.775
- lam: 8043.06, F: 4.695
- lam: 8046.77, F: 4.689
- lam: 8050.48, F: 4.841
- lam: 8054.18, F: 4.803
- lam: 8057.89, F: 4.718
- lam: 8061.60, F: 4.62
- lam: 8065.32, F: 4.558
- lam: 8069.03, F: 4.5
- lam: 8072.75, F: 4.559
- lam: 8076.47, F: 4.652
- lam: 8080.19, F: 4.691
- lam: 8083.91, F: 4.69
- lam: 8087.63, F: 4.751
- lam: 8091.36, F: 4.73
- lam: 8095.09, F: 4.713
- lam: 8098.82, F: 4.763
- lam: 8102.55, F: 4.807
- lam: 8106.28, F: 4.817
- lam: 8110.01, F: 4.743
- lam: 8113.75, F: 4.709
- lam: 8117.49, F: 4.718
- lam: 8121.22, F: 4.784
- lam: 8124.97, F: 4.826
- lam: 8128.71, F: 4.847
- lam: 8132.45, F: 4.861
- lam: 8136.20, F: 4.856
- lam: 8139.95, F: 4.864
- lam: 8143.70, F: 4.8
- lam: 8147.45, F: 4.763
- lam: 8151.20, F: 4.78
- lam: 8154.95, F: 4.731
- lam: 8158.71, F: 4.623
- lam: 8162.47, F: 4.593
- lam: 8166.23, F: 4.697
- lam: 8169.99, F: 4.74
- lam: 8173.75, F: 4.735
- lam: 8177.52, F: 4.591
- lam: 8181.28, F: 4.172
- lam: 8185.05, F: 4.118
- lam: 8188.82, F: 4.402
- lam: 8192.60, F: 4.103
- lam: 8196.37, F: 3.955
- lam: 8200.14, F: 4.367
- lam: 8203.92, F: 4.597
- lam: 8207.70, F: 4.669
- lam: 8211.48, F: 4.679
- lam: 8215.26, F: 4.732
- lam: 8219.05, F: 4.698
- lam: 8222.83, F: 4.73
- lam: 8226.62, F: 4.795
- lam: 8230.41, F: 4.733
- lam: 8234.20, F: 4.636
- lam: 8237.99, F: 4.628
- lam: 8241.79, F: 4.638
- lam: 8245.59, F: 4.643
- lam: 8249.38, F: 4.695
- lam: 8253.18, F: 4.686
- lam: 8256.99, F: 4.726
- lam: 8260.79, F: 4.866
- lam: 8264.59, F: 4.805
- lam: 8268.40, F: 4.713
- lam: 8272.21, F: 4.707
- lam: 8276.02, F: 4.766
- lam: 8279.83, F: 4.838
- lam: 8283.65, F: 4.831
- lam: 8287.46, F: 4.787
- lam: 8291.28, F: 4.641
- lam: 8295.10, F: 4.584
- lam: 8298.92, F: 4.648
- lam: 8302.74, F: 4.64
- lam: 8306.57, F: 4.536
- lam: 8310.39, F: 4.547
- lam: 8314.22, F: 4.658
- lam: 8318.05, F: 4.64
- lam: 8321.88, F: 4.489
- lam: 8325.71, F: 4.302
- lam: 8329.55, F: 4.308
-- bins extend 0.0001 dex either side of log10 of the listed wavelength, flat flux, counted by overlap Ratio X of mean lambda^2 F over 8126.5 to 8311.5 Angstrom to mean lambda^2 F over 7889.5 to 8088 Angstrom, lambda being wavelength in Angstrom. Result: 1.1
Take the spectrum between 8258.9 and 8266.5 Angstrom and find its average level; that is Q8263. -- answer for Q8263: 4.84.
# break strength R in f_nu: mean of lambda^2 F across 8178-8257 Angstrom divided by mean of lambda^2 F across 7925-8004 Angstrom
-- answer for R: 1.0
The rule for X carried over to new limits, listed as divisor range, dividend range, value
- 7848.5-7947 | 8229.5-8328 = 1.11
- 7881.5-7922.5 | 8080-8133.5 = 1.08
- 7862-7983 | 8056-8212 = 1.05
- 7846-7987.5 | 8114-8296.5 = 1.07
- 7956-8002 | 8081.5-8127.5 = 1.04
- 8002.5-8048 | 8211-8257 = 1.04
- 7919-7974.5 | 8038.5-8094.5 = 1.04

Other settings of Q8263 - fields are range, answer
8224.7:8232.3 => 4.76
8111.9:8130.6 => 4.78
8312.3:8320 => 4.65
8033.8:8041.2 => 4.79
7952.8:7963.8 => 4.72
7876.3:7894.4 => 4.73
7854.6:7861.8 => 4.68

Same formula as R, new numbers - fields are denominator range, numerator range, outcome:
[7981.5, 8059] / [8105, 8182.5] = 1.04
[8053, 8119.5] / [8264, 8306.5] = 1.05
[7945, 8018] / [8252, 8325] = 1.08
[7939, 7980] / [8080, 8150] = 1.06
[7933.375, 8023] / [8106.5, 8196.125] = 1.04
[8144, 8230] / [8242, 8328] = 1.05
